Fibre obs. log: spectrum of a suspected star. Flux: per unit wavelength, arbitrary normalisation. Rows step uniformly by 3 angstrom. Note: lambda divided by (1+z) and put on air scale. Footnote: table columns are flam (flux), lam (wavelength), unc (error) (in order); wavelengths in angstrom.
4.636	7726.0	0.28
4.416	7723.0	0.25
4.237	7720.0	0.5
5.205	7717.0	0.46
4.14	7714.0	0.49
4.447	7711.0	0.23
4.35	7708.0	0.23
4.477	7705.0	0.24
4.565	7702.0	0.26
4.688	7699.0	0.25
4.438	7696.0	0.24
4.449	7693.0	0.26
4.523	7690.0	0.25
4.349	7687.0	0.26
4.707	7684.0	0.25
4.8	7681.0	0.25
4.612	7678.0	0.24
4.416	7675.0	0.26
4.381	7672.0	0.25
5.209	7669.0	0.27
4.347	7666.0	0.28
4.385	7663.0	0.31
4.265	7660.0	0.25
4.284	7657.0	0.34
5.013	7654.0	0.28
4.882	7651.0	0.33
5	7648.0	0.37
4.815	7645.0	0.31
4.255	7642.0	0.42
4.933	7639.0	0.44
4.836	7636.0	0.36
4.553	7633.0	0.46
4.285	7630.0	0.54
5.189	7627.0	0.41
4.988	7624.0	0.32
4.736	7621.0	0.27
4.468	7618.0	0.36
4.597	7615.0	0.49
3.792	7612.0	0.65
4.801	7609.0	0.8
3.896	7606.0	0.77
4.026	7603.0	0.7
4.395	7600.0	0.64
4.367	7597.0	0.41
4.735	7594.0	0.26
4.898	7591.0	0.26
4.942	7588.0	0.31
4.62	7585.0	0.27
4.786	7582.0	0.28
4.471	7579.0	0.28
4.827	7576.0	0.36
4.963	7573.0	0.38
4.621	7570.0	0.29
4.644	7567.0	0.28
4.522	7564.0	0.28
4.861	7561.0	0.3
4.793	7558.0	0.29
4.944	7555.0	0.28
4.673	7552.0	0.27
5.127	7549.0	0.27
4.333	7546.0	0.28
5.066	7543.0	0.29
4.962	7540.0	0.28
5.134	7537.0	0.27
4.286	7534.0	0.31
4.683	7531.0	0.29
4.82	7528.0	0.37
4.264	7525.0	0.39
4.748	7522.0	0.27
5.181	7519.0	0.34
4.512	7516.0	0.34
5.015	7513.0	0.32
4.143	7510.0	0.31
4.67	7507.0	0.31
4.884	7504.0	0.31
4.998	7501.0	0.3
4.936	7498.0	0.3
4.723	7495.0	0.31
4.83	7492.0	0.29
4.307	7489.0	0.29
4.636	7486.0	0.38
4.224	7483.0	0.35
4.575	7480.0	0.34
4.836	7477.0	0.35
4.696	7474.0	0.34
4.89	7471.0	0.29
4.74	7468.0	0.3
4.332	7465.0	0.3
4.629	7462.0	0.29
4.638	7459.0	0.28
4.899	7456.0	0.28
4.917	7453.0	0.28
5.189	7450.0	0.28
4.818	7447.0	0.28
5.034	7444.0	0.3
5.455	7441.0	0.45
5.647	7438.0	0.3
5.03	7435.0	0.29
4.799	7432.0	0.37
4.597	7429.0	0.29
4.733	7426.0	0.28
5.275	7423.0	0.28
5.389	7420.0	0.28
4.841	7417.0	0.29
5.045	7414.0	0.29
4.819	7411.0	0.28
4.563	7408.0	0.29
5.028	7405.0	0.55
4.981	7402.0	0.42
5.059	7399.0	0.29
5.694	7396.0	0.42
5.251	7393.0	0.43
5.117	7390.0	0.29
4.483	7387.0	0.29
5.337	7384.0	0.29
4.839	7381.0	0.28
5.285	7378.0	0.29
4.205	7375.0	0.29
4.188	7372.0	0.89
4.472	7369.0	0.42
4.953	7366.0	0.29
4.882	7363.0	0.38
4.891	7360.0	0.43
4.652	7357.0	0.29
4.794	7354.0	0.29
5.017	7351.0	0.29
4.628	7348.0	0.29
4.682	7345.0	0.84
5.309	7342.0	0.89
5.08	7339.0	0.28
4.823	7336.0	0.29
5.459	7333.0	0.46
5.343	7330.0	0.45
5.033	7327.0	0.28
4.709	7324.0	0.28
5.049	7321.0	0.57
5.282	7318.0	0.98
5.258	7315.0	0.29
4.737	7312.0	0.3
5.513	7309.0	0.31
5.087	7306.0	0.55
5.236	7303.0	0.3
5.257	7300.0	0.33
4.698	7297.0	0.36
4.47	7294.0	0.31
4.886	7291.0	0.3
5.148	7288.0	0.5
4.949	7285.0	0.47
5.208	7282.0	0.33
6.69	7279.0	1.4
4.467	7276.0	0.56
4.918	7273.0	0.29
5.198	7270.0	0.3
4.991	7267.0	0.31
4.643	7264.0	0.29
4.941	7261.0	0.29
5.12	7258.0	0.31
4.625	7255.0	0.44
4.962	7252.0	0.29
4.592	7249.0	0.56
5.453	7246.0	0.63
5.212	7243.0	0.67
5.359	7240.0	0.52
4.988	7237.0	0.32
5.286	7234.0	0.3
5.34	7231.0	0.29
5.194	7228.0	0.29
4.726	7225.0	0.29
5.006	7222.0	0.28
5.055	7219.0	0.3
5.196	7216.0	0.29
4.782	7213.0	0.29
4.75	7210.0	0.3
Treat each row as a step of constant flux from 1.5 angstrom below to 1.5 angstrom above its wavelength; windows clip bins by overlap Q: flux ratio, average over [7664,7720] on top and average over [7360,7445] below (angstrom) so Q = 0.92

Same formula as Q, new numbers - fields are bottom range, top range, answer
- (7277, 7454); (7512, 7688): 0.93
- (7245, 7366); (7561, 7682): 0.92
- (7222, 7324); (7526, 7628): 0.92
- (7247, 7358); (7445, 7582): 0.94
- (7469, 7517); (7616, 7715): 0.98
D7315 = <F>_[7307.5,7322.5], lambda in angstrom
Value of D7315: 5.17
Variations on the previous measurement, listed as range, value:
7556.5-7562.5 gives 4.83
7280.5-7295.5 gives 4.93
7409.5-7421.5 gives 5.02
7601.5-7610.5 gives 4.24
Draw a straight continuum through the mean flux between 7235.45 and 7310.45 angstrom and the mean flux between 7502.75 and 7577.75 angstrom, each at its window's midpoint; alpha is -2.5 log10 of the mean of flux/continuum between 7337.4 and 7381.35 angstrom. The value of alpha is 0.04 mag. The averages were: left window 5.06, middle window 4.79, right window 4.75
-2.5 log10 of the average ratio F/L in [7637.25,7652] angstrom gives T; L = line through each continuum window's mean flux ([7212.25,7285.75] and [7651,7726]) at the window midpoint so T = -0.04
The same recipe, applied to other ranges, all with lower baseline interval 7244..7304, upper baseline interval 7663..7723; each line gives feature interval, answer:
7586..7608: 0.04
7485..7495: 0.04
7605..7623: 0.05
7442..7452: -0.05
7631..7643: -0.01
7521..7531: 0.03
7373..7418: -0.02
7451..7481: 0.02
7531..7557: -0.02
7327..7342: -0.05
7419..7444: -0.06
